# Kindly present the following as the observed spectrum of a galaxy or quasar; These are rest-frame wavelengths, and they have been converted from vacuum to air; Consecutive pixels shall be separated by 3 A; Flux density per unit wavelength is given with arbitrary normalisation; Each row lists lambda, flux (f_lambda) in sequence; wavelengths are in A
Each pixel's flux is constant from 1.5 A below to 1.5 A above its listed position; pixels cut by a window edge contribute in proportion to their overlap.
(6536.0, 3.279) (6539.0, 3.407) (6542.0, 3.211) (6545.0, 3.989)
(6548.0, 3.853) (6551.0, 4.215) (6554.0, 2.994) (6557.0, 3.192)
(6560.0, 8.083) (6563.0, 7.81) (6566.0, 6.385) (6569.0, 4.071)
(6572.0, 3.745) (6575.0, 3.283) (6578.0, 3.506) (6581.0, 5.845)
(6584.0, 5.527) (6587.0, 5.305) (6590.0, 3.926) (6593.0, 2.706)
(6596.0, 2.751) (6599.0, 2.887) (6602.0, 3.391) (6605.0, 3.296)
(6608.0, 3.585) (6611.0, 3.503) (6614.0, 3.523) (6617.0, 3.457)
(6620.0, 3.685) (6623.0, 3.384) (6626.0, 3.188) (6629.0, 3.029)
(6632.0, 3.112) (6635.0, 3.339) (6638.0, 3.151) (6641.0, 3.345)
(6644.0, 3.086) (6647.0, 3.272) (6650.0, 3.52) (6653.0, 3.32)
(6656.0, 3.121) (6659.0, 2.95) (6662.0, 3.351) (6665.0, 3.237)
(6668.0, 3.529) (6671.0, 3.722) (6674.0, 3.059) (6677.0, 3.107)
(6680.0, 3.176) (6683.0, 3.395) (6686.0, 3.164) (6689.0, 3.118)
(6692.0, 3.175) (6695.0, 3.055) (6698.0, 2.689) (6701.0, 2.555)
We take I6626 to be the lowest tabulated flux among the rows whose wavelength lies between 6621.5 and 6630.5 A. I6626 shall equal 3.029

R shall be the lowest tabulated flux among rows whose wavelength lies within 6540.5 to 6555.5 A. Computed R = 2.994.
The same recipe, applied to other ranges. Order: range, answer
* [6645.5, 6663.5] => 2.95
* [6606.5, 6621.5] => 3.457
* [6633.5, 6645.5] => 3.086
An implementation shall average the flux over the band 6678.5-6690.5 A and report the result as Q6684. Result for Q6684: 3.21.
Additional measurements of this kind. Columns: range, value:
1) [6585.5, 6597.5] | 3.67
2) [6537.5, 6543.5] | 3.31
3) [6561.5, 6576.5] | 5.06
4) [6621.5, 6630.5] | 3.2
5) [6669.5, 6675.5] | 3.39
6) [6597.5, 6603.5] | 3.14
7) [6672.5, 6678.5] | 3.08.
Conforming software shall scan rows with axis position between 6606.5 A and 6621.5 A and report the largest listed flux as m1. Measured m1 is 3.685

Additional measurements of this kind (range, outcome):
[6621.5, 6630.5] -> 3.384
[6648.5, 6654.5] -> 3.52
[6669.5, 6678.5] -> 3.722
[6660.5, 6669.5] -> 3.529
